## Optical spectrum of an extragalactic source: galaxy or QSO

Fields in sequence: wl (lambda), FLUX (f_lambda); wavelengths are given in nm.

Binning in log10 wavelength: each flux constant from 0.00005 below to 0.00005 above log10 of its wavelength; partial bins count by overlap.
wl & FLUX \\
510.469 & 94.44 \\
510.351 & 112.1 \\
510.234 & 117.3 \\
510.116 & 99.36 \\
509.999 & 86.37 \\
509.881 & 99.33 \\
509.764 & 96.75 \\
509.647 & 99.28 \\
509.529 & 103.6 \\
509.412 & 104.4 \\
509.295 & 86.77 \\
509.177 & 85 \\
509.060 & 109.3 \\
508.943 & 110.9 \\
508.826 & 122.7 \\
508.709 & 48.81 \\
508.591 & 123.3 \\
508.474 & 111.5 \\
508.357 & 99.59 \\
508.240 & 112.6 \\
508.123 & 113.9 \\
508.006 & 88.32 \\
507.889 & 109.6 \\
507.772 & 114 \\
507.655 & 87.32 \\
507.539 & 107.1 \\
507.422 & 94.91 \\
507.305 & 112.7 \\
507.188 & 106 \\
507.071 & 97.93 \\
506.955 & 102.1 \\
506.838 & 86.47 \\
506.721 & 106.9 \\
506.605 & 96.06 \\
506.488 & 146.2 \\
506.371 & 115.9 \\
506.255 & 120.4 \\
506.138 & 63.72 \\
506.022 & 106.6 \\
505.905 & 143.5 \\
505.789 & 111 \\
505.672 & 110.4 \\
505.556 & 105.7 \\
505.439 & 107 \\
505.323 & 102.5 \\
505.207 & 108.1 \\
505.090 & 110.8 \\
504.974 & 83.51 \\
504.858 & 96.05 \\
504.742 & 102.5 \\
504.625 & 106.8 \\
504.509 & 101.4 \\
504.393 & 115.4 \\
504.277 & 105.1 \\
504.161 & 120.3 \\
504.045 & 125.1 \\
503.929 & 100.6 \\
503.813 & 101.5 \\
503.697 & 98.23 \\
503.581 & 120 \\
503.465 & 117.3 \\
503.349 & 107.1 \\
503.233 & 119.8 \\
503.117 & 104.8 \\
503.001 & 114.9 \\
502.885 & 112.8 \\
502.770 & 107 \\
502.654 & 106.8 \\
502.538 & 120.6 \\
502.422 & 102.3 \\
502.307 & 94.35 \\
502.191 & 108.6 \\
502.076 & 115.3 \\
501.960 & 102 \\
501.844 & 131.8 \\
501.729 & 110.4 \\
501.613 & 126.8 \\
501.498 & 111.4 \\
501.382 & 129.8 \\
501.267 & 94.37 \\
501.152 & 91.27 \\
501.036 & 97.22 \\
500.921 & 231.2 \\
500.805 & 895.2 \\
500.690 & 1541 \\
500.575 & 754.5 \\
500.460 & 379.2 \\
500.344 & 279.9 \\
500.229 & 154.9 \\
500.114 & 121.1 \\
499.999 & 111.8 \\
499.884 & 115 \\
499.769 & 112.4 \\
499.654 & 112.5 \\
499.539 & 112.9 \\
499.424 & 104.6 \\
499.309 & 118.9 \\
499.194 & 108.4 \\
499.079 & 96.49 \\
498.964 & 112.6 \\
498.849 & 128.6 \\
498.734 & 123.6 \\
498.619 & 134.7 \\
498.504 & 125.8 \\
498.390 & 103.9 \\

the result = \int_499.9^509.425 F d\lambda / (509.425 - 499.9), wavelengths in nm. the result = 149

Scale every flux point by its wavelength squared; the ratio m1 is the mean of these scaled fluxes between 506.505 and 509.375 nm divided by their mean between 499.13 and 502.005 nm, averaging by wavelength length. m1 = 0.4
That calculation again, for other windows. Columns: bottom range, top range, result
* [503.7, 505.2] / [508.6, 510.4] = 0.96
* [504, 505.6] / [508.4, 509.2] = 0.98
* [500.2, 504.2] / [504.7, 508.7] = 0.51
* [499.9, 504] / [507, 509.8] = 0.51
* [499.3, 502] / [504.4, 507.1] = 0.42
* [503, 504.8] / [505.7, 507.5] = 0.99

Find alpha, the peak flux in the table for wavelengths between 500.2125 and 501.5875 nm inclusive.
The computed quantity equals 1541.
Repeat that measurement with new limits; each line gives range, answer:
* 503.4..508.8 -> 146.2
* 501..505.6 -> 131.8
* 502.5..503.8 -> 120.6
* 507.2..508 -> 114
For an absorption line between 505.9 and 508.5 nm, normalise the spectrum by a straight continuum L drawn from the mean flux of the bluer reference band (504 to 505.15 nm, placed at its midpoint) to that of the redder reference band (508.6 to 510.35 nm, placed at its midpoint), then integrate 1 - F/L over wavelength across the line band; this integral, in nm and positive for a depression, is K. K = -0.07 nm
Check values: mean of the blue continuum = 106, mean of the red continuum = 99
